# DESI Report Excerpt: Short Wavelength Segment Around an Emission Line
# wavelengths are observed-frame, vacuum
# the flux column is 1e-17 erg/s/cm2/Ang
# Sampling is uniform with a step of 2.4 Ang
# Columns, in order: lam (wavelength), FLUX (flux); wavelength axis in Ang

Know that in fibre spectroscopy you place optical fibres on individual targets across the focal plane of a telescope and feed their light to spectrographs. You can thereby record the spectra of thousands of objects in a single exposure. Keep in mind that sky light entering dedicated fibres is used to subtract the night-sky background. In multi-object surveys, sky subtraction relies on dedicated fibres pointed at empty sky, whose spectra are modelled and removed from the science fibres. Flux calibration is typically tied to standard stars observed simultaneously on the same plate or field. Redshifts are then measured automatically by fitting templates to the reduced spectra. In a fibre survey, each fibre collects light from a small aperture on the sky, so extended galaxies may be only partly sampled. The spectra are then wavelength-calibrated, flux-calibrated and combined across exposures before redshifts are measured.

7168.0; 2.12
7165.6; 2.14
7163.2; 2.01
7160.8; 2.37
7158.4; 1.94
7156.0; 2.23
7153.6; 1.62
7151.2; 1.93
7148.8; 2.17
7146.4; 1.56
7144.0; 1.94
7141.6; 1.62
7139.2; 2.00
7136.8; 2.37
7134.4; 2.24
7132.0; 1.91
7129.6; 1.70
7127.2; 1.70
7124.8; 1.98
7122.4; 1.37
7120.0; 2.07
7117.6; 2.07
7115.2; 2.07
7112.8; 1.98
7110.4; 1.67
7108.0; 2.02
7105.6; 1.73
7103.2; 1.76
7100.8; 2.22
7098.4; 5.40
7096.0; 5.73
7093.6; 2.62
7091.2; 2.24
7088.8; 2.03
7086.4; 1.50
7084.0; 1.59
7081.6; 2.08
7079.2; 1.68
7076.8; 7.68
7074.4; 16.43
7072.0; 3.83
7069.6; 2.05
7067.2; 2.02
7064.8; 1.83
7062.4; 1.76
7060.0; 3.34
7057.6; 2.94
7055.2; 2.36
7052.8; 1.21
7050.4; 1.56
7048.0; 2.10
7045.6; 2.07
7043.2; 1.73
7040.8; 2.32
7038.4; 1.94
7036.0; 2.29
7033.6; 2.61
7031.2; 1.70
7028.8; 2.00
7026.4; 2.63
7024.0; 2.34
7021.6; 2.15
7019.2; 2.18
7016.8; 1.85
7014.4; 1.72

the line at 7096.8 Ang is [N II]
